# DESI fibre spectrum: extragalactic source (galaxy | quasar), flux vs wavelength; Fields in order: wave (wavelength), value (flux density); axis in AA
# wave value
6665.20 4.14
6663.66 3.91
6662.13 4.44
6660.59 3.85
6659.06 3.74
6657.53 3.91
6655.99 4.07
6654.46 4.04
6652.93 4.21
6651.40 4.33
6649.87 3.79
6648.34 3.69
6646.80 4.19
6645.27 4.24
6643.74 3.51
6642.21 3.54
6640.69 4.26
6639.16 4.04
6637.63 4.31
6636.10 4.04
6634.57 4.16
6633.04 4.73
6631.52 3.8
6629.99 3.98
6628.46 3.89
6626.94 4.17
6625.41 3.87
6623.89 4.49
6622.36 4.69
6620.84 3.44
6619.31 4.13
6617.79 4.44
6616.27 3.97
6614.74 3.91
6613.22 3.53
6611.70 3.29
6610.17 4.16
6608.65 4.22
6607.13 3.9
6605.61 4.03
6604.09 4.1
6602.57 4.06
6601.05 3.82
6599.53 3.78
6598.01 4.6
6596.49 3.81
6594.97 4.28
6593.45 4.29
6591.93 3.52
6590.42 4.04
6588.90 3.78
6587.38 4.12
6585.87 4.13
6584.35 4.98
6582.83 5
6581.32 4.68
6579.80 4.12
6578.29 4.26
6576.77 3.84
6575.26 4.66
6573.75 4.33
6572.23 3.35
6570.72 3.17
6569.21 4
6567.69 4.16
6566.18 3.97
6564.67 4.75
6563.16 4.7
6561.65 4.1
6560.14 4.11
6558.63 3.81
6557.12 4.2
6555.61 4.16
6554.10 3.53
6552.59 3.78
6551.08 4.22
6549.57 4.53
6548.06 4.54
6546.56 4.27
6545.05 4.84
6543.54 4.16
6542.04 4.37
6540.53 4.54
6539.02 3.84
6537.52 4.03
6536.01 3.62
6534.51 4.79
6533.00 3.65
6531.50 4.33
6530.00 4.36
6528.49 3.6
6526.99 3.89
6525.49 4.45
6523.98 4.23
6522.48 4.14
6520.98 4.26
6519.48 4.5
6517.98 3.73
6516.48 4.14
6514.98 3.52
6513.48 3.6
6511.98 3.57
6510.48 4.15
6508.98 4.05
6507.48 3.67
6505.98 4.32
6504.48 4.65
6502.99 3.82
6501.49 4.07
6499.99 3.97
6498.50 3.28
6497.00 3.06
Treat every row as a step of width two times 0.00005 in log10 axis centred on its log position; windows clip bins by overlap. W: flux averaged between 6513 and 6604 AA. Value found 4.14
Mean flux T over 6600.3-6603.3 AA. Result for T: 3.94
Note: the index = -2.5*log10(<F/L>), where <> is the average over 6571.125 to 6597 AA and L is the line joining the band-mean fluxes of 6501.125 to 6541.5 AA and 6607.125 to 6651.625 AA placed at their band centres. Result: -0.037 mag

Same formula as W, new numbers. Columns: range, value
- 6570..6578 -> 3.9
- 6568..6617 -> 4.05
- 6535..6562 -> 4.15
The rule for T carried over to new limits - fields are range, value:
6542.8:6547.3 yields 4.42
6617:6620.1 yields 4.28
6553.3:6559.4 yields 3.92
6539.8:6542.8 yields 4.46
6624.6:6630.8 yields 3.98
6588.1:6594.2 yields 3.91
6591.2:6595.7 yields 4.03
